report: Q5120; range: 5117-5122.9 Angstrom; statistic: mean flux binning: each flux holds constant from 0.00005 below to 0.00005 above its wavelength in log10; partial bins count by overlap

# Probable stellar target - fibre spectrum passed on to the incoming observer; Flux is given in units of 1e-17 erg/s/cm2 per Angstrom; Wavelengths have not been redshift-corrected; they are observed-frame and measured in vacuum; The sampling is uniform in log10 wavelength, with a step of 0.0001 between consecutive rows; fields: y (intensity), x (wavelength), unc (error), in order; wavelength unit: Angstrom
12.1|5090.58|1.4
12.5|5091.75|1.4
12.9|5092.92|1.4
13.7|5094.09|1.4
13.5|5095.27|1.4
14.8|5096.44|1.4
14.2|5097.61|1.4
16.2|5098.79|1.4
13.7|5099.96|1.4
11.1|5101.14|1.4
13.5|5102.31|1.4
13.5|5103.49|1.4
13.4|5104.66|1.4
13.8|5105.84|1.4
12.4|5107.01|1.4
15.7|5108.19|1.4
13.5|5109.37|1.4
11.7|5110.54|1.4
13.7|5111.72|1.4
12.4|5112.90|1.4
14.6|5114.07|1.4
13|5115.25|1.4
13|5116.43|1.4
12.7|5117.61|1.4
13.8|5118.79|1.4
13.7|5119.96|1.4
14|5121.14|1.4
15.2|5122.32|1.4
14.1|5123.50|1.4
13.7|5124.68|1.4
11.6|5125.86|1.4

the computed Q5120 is 13.9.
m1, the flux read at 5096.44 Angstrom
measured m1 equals 14.8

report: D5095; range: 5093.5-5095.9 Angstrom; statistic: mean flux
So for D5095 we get 13.6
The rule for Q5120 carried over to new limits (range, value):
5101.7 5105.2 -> 13.5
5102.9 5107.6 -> 13.3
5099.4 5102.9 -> 12.7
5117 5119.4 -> 13.3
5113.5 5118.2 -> 13.3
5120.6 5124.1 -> 14.4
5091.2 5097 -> 13.5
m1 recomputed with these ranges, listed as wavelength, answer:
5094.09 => 13.7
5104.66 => 13.4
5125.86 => 11.6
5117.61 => 12.7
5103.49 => 13.5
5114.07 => 14.6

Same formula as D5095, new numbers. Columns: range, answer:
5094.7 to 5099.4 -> 14.7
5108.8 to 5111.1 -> 12.6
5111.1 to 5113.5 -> 13.1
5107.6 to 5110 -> 14.5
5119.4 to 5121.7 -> 13.8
